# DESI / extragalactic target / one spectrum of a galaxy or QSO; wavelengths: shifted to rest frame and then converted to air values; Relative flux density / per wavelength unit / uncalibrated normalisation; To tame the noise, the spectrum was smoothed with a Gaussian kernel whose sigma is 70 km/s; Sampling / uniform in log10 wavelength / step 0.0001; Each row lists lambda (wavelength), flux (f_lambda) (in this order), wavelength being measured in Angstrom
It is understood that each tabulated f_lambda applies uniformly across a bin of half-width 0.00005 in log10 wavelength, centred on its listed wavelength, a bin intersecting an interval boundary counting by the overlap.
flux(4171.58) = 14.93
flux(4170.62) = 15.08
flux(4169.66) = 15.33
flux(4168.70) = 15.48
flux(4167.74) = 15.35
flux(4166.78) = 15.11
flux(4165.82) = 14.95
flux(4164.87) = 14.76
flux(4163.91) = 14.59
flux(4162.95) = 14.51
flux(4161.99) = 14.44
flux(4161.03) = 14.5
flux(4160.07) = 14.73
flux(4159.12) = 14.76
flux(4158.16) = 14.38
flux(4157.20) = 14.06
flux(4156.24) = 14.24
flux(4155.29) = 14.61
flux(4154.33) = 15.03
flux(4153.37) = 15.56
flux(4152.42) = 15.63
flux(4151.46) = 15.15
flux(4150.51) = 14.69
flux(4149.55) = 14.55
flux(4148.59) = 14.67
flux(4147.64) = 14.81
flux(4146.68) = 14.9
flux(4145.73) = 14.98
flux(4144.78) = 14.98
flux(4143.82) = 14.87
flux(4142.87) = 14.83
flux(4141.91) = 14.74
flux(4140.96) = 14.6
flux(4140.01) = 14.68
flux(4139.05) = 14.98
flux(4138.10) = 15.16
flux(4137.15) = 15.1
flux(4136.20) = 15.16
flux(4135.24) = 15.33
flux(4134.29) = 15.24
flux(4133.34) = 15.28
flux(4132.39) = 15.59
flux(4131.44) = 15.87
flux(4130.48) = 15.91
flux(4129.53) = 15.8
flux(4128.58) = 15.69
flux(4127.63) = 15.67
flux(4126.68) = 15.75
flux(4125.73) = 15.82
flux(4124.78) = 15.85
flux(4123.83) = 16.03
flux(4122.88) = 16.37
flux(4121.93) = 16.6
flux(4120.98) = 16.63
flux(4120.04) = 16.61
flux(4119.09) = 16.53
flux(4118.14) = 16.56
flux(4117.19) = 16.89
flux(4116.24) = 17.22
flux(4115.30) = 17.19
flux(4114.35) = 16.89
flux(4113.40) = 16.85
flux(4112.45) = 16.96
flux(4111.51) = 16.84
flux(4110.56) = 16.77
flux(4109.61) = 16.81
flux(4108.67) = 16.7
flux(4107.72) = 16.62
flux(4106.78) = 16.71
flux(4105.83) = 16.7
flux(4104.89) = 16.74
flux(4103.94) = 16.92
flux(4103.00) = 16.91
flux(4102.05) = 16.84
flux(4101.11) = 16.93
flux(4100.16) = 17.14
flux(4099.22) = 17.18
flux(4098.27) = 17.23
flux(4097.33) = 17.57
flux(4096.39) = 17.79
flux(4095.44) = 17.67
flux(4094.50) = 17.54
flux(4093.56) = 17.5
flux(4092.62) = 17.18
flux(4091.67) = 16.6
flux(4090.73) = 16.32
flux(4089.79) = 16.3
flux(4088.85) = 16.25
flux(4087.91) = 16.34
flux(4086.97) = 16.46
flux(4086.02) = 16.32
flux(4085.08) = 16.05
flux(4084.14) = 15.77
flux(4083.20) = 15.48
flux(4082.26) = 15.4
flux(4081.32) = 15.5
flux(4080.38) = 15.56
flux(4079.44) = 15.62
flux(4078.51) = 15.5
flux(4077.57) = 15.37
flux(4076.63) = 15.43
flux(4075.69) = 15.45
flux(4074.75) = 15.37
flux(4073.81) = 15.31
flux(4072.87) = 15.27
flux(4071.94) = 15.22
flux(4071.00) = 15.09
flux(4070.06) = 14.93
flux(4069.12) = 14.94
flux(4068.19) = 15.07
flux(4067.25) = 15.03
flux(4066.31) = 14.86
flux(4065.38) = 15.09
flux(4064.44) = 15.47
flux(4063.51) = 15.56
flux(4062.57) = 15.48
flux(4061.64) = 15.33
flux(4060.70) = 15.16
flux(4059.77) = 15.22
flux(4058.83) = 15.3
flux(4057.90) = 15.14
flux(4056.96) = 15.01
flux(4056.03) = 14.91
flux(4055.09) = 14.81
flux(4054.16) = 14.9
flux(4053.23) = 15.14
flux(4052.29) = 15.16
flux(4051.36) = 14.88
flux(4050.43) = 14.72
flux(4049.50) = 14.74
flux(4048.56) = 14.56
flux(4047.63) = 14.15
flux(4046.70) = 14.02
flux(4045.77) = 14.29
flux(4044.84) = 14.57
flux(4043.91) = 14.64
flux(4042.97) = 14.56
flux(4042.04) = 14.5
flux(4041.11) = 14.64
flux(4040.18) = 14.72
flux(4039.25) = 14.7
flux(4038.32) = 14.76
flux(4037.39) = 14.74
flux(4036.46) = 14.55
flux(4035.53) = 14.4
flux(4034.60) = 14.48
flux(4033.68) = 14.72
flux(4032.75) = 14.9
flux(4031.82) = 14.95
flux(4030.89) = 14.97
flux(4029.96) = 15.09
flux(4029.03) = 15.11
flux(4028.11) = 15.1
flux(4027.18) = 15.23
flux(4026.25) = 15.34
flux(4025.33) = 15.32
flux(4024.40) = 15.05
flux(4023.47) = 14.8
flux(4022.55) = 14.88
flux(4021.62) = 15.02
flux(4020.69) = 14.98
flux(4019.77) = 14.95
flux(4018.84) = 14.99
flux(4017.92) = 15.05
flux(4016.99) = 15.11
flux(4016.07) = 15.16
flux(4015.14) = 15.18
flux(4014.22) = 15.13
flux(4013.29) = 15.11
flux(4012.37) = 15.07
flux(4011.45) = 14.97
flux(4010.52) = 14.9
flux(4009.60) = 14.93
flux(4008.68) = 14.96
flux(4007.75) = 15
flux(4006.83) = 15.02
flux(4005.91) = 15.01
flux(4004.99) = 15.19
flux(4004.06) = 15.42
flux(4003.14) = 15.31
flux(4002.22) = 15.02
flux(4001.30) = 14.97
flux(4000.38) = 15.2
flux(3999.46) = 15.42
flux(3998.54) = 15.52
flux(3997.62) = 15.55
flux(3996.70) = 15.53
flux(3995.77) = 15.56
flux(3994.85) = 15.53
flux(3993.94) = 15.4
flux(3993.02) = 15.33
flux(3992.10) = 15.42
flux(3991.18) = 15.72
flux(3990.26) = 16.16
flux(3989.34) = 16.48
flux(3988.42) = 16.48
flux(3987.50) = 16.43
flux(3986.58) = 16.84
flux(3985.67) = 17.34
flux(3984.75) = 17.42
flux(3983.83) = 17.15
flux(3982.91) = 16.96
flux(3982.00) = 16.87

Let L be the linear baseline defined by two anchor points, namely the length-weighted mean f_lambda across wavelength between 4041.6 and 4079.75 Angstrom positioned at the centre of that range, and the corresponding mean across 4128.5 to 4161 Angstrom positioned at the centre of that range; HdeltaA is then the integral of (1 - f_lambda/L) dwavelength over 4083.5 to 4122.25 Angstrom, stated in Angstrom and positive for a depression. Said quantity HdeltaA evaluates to -4.7 Angstrom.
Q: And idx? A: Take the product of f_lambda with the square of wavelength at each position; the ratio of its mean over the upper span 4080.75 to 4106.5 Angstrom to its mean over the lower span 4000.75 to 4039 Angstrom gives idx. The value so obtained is 1.15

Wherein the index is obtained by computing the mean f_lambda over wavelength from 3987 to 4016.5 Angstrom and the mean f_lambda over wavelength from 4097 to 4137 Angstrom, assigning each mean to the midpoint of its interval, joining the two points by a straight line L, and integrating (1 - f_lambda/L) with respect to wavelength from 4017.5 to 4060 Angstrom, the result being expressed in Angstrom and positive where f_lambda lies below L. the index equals 2.4 Angstrom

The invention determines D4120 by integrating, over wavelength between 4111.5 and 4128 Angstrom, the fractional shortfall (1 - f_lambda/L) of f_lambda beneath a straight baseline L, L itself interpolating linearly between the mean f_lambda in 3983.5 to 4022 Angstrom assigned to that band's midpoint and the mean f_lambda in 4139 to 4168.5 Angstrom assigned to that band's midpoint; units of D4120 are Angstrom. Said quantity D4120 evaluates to -1.7 Angstrom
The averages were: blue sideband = 15.5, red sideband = 14.8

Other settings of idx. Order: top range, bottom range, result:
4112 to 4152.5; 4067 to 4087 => 1.04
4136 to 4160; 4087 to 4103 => 0.90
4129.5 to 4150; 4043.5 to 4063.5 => 1.06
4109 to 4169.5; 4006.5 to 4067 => 1.09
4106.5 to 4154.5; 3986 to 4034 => 1.10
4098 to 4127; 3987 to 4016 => 1.15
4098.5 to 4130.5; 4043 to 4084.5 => 1.13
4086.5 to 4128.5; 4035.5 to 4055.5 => 1.18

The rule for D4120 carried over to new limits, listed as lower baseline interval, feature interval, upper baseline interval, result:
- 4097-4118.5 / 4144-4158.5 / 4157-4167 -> 0.2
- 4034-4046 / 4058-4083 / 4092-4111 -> 0.8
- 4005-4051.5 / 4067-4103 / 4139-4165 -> -3.2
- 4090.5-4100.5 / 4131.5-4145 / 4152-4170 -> 0.5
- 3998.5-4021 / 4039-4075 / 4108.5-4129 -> 1.8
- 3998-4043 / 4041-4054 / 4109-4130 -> 0.7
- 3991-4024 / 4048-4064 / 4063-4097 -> 0.6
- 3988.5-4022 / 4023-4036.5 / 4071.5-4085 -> 0.3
